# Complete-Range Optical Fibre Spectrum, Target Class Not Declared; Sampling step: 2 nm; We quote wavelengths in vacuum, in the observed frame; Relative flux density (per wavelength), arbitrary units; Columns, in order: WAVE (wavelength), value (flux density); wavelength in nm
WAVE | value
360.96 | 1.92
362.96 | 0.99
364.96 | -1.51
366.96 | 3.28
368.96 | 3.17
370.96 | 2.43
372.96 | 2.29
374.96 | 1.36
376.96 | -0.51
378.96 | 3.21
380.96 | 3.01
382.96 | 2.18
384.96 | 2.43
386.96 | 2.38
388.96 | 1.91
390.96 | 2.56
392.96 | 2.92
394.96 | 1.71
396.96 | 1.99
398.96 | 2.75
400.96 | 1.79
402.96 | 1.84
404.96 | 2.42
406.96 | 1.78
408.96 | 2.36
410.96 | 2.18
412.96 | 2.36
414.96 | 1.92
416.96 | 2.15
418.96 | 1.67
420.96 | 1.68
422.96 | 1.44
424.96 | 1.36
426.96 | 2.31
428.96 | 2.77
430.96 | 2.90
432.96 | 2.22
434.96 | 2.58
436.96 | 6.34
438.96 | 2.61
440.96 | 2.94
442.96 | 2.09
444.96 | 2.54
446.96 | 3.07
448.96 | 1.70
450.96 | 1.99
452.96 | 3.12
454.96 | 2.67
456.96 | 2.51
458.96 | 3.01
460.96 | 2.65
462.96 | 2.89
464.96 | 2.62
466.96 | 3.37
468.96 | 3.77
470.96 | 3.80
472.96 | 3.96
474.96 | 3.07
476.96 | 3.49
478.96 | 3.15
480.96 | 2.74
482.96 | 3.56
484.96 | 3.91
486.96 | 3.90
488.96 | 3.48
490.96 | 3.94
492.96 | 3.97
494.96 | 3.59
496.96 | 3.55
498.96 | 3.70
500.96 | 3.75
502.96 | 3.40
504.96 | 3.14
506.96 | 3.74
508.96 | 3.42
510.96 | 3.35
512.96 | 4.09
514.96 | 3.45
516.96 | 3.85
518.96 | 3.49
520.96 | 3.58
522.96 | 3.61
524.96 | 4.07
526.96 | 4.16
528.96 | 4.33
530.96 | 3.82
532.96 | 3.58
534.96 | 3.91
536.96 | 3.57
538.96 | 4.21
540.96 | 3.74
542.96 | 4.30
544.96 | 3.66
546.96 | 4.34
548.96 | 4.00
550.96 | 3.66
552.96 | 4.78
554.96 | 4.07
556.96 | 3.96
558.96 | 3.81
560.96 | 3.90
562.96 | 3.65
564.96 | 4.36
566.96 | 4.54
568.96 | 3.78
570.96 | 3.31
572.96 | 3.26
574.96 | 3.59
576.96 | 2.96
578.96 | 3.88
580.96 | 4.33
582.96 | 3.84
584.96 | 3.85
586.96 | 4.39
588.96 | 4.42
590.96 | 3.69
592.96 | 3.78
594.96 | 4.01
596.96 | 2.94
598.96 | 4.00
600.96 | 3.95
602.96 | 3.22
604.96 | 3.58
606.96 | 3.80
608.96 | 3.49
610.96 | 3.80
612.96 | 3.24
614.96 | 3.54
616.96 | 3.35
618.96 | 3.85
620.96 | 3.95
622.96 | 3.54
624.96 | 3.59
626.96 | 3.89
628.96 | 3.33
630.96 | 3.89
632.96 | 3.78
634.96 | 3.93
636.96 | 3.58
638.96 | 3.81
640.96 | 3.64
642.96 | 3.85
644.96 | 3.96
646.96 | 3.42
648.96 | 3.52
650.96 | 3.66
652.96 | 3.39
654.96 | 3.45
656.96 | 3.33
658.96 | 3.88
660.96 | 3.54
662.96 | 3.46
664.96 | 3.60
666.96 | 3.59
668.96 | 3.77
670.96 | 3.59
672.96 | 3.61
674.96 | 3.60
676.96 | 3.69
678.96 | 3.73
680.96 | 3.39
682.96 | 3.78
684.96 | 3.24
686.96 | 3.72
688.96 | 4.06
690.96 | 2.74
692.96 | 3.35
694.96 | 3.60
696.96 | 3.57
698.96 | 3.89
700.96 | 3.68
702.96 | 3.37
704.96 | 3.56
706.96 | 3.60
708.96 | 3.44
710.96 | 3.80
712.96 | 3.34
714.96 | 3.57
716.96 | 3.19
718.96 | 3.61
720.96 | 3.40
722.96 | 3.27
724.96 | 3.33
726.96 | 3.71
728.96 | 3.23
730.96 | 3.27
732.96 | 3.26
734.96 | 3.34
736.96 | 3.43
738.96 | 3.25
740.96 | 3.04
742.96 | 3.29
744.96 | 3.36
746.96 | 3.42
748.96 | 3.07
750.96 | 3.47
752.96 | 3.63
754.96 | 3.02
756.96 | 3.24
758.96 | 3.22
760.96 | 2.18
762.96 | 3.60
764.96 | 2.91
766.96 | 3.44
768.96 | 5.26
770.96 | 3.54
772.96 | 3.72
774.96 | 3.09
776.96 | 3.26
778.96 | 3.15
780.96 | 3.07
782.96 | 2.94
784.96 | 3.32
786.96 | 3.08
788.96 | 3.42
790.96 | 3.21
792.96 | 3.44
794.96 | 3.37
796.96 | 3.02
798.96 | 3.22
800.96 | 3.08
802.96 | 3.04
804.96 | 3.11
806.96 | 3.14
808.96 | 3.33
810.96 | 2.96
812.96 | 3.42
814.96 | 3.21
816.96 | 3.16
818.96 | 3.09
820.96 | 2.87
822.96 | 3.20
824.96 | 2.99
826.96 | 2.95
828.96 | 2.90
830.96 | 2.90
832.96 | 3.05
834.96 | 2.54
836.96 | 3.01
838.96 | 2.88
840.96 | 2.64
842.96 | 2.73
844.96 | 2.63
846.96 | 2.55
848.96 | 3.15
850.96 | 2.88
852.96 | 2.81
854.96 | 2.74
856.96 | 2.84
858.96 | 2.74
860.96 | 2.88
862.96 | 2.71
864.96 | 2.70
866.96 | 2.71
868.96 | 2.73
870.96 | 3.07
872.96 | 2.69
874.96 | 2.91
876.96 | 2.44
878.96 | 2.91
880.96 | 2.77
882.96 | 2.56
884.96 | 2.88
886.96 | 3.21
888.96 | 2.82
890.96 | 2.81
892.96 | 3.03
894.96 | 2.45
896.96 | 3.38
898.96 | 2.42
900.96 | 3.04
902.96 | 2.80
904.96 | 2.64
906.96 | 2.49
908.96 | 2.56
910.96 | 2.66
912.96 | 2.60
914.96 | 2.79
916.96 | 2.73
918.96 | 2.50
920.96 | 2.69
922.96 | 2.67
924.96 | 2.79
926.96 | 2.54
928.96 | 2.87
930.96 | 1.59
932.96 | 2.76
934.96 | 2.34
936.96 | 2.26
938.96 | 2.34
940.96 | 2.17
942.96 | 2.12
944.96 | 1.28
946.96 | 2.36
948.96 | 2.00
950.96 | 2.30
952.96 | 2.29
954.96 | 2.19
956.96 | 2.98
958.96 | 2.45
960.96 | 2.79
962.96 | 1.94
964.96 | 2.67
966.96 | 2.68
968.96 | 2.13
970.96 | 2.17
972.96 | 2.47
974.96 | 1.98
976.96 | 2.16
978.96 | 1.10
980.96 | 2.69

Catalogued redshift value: 0.172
